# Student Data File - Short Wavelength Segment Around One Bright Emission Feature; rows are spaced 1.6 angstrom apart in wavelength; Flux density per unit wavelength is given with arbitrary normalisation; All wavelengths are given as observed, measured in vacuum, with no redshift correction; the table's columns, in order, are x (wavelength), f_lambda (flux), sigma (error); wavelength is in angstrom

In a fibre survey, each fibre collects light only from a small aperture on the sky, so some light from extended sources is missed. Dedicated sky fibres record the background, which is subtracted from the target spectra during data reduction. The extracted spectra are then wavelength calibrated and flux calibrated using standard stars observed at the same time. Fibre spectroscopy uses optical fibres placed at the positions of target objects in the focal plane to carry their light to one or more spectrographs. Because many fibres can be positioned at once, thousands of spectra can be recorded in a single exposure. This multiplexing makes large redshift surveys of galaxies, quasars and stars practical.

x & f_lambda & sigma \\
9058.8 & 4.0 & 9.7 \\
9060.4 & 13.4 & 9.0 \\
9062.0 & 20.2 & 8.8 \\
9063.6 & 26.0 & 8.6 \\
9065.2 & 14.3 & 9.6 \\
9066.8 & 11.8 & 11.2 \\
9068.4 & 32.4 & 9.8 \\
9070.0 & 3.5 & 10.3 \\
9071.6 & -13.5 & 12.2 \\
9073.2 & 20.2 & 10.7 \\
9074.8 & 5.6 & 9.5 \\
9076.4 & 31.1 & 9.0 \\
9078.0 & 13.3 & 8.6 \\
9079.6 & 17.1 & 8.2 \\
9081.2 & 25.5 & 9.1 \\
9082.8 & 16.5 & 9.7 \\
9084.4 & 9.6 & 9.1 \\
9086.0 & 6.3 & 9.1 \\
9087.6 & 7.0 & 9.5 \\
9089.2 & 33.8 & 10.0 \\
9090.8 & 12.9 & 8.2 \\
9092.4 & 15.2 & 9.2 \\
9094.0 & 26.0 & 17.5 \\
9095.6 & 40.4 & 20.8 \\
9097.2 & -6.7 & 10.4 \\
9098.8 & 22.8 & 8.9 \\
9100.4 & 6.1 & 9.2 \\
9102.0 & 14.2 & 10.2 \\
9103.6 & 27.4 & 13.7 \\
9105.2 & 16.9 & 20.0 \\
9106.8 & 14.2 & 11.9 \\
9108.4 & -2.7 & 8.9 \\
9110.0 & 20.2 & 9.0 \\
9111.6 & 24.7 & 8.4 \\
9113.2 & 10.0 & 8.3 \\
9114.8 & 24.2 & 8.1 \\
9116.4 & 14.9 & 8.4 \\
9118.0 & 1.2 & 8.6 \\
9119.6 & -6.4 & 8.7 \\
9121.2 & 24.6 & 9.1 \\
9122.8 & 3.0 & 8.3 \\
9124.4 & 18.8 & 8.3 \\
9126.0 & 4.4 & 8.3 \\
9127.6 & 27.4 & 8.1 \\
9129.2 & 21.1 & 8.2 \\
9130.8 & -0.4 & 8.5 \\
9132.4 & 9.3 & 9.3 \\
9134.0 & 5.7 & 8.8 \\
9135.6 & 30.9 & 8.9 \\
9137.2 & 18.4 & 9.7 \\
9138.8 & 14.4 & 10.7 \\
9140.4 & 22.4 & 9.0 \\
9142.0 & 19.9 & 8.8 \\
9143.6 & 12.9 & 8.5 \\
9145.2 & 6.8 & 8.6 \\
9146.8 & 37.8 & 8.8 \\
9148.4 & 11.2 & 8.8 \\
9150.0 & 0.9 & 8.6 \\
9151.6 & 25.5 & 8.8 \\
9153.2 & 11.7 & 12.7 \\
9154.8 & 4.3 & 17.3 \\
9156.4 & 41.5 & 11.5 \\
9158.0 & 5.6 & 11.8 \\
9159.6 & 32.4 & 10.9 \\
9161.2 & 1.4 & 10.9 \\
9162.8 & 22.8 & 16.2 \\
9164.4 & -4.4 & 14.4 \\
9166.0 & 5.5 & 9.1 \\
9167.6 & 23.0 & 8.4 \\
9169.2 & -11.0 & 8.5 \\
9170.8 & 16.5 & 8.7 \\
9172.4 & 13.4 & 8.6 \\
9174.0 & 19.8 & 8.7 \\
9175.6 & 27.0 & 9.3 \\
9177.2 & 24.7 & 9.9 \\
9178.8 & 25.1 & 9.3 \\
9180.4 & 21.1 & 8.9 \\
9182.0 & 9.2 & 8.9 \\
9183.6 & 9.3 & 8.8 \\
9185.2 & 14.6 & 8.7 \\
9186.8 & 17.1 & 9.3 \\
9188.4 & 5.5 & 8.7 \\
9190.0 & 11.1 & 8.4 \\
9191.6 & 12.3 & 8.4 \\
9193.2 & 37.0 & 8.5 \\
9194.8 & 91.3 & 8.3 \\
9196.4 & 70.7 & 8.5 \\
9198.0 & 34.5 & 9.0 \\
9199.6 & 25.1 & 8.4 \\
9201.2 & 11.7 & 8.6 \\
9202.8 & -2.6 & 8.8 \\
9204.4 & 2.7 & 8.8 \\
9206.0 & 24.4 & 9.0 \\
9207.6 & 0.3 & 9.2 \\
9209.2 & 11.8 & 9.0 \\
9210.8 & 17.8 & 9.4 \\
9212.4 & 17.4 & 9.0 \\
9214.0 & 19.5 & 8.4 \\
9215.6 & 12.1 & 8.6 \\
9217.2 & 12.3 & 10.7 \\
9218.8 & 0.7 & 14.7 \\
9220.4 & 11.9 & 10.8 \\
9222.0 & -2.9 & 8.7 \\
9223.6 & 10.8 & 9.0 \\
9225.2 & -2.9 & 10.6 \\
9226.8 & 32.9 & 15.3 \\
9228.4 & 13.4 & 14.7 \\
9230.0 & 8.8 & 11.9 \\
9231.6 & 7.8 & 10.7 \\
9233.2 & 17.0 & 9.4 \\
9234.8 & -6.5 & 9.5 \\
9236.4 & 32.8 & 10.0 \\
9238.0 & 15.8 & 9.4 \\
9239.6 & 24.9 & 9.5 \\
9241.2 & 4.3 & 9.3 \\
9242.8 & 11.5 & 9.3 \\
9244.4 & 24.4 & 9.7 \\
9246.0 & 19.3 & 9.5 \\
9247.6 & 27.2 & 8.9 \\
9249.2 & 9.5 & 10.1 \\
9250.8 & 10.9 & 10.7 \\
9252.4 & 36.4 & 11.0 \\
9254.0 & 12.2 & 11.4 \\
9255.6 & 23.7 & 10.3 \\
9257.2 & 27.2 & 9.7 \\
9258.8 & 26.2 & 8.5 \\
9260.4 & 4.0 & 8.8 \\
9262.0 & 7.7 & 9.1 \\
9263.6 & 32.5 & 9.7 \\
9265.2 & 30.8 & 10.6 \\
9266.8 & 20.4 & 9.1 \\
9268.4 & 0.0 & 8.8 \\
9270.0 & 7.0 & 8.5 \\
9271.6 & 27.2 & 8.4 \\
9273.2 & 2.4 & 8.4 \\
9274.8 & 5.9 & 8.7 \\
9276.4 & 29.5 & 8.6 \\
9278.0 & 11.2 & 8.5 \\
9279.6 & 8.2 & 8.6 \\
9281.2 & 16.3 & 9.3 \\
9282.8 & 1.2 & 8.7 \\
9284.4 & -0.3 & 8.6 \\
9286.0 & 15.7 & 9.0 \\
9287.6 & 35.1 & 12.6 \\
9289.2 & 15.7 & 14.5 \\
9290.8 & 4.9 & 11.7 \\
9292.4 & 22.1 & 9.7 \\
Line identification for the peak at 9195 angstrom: H-beta 4861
